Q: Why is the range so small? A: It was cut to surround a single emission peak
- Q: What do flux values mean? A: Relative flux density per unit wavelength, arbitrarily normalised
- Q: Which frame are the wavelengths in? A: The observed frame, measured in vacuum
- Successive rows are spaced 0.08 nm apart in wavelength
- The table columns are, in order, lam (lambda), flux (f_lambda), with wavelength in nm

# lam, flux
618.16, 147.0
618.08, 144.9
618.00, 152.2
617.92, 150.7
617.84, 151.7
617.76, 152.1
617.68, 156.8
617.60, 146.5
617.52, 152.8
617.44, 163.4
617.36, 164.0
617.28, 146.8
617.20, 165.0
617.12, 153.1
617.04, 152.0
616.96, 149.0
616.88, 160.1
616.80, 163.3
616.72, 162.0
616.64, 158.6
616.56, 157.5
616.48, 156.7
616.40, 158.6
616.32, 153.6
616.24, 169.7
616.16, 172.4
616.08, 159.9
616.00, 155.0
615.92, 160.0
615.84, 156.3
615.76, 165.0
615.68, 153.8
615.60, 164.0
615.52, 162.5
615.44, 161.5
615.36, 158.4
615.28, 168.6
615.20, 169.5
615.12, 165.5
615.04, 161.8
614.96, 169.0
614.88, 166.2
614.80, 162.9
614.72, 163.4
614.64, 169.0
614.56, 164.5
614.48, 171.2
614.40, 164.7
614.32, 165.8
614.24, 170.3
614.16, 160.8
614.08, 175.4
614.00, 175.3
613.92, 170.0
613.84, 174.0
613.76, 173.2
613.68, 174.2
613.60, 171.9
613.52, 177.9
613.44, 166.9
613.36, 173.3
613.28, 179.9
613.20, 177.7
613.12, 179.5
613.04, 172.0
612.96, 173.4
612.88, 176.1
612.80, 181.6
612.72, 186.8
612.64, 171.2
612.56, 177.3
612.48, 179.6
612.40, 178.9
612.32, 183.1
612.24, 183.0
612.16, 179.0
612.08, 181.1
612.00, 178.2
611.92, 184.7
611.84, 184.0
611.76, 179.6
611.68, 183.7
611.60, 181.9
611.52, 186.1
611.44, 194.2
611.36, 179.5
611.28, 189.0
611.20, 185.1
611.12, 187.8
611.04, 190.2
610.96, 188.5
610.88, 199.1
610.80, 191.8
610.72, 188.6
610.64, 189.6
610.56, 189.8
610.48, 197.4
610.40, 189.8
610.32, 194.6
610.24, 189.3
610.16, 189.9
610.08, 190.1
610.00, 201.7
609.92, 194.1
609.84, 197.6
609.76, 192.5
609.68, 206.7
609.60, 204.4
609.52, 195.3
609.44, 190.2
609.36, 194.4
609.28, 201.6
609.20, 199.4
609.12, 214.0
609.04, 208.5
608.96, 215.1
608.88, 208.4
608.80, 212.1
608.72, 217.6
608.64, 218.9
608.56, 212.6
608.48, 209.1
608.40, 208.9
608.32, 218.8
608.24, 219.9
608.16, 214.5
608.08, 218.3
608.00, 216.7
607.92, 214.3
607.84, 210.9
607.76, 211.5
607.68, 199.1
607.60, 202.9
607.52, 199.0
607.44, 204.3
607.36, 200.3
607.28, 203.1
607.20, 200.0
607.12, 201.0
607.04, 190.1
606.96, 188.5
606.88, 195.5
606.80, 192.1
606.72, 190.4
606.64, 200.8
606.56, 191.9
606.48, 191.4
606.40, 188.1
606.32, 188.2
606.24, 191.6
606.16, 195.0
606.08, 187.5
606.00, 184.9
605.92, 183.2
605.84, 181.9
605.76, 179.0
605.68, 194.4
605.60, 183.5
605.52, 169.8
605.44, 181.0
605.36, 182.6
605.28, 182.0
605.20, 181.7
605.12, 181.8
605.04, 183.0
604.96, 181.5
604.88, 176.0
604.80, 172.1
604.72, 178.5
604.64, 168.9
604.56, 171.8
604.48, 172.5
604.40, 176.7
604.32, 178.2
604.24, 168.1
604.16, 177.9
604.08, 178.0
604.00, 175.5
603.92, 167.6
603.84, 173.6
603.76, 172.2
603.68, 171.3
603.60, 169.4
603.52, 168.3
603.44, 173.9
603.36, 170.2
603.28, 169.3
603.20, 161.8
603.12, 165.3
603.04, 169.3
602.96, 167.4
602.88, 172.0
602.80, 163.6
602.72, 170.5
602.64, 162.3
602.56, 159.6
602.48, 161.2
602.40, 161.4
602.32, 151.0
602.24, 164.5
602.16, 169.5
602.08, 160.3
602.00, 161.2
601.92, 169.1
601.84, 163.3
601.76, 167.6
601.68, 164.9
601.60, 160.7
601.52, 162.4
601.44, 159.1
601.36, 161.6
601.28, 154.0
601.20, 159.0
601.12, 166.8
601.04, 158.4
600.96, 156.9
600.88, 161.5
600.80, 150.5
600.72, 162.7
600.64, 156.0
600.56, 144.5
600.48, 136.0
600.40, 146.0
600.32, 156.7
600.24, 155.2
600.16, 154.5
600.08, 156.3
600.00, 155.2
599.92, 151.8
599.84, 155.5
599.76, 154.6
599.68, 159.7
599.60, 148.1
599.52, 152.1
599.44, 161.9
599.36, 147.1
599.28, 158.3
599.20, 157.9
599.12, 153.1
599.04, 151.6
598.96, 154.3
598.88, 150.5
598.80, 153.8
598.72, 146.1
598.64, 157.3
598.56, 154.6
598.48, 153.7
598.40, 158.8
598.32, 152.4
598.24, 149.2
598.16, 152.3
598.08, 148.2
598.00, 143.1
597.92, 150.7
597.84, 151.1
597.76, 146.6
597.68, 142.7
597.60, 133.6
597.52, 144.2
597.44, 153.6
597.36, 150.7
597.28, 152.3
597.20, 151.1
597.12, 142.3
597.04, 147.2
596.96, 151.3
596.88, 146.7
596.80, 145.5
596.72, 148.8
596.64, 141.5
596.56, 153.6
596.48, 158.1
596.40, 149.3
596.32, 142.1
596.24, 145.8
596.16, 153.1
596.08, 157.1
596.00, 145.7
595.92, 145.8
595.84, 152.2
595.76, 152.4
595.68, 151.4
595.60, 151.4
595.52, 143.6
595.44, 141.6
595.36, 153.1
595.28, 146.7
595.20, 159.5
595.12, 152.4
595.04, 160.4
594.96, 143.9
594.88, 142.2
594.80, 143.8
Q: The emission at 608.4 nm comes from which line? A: C III] 1909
